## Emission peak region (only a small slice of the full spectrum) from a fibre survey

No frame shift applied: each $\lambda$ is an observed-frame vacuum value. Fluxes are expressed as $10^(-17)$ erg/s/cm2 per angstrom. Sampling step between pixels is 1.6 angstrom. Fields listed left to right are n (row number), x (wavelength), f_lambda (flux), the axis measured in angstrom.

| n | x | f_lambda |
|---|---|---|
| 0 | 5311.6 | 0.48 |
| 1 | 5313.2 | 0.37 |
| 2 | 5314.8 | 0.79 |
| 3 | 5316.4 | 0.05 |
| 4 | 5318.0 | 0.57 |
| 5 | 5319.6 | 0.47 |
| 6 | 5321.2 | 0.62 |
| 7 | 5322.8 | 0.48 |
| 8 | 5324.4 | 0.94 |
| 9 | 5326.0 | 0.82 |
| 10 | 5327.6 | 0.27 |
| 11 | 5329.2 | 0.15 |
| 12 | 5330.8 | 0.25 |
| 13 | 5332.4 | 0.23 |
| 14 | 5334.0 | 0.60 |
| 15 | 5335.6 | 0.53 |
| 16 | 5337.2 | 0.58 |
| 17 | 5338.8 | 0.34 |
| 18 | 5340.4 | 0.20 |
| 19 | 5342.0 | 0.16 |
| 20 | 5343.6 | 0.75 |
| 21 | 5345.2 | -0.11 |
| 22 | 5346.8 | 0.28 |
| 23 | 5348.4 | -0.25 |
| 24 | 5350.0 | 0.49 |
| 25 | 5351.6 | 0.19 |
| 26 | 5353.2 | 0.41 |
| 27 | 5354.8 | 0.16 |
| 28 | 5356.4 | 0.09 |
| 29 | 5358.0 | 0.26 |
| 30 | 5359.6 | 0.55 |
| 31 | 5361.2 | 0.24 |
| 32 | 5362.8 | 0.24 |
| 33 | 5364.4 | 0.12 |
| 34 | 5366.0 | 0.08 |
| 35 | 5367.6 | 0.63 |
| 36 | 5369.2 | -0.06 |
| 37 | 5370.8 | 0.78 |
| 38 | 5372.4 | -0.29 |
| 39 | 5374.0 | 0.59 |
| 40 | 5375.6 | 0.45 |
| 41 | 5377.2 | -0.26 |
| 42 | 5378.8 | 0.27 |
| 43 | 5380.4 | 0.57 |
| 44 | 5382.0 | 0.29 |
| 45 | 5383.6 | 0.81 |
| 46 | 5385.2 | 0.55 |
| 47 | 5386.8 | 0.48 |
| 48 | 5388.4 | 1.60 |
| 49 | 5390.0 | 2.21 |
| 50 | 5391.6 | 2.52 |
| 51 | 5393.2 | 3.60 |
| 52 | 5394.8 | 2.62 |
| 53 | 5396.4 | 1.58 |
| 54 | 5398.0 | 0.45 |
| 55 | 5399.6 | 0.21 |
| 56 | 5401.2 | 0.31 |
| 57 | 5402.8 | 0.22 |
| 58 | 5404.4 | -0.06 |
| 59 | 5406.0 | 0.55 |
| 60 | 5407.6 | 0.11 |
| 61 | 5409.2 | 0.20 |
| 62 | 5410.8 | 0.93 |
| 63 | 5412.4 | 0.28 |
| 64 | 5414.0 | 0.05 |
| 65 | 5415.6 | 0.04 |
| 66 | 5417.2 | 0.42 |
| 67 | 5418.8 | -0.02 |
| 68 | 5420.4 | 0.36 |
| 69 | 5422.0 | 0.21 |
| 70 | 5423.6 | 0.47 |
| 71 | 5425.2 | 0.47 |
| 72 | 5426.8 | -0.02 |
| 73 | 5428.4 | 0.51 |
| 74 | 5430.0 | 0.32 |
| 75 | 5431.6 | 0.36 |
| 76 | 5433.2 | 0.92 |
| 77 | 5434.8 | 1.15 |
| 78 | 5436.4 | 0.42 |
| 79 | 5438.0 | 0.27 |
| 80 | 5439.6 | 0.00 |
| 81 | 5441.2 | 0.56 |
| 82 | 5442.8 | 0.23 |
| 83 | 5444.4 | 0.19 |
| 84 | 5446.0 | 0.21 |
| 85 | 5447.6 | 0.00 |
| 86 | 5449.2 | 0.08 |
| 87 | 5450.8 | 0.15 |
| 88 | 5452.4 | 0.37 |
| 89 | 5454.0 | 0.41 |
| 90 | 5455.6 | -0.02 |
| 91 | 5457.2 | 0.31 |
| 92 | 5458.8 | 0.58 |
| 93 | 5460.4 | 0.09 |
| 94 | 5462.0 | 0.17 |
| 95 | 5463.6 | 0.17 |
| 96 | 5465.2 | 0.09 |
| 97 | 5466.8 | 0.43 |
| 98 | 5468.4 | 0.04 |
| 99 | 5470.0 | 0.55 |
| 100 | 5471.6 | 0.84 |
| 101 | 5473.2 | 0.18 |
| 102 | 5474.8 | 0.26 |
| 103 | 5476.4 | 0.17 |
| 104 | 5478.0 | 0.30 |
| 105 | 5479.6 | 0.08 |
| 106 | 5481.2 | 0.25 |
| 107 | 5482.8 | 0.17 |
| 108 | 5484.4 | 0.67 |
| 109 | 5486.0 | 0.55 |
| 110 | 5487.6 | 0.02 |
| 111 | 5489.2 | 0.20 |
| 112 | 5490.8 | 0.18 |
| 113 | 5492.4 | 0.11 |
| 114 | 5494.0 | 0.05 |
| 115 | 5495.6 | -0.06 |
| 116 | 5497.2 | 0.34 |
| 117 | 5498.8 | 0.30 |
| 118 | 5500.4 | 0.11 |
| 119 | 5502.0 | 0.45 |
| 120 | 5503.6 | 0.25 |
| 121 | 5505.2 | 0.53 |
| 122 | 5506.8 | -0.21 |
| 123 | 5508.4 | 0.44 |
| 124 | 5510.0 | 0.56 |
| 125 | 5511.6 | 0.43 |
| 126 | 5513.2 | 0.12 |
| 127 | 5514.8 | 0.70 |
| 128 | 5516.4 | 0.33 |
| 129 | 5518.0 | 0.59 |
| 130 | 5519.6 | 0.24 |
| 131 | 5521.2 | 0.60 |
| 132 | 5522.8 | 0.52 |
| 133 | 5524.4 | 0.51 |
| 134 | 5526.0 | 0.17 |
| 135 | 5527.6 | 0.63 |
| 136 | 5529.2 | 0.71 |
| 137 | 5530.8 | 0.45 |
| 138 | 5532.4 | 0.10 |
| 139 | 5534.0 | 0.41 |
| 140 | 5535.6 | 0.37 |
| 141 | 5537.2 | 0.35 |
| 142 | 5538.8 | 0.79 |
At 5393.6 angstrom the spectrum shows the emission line [O II] 3727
